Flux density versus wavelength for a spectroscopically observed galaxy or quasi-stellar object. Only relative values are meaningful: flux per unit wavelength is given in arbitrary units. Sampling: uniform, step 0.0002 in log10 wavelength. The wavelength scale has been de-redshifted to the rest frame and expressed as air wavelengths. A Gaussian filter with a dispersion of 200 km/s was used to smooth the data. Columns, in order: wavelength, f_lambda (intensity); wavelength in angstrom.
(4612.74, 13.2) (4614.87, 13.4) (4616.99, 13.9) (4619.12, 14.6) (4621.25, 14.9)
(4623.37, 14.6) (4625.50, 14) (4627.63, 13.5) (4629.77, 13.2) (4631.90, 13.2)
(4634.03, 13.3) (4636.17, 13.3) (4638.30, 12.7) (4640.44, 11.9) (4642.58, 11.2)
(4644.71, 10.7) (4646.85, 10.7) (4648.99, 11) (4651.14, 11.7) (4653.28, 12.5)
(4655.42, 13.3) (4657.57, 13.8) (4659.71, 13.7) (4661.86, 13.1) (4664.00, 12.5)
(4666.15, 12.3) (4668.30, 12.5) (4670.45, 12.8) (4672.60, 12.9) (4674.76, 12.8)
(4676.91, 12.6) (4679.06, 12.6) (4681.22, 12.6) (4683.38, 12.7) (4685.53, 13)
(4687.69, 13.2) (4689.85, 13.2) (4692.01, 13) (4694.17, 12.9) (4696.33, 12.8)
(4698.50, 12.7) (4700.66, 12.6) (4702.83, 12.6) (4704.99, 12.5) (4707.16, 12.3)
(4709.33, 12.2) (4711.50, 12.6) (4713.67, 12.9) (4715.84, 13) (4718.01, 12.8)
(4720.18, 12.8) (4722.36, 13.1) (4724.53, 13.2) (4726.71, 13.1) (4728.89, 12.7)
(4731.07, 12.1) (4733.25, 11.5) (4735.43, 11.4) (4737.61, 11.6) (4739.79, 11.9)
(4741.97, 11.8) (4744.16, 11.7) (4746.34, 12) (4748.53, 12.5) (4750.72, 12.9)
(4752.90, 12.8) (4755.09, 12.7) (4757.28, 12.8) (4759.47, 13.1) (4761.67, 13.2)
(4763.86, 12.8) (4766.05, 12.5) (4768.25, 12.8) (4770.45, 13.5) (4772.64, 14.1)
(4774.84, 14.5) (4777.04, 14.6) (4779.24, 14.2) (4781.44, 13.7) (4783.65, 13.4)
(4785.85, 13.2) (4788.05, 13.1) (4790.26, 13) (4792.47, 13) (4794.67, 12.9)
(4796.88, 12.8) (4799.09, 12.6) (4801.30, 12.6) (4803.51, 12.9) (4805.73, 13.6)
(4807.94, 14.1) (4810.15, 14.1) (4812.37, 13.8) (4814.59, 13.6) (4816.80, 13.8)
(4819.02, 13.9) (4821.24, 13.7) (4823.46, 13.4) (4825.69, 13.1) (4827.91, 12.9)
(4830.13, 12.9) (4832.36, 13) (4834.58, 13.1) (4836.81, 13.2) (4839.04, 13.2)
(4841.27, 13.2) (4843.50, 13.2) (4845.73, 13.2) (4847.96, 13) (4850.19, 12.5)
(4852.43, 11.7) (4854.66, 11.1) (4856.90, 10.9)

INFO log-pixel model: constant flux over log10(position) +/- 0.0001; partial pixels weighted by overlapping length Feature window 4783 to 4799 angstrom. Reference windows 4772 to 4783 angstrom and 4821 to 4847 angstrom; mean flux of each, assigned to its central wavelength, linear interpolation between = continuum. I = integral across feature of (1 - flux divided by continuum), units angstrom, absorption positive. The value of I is 1.1 angstrom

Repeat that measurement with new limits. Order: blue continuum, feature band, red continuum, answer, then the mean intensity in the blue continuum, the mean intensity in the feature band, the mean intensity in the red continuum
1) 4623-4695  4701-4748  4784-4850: 2.0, 12.7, 12.4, 13.2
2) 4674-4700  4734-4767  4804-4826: 2.2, 12.8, 12.4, 13.7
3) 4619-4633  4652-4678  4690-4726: 1.0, 14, 12.9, 12.8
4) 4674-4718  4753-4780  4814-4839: -0.7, 12.7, 13.4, 13.3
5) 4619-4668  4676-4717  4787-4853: 0.6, 12.8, 12.7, 13.2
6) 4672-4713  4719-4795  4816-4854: 0.1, 12.7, 12.9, 13.1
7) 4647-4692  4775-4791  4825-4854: -1.0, 12.7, 13.7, 12.9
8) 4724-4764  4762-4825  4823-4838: -3.2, 12.4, 13.4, 13.1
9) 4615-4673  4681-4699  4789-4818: 0.1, 12.9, 12.9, 13.3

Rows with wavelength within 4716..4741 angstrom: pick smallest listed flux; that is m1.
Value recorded 11.4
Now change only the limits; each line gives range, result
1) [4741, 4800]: 11.7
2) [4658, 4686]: 12.3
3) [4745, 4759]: 12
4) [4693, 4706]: 12.5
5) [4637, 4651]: 10.7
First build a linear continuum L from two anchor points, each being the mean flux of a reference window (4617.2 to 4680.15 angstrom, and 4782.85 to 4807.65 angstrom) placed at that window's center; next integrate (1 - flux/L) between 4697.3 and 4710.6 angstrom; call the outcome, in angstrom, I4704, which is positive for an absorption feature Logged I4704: 0.4 angstrom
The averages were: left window 12.8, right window 13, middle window 12.5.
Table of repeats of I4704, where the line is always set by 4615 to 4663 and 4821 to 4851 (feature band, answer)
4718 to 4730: 0.1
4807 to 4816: -0.6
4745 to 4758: 0.4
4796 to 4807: 0.1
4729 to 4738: 0.9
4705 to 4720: 0.4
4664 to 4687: 0.5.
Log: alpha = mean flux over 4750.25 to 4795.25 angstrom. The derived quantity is 13.3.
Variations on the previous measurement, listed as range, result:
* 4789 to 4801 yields 12.8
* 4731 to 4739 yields 11.6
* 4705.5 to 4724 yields 12.7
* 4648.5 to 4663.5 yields 12.8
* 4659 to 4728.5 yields 12.8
